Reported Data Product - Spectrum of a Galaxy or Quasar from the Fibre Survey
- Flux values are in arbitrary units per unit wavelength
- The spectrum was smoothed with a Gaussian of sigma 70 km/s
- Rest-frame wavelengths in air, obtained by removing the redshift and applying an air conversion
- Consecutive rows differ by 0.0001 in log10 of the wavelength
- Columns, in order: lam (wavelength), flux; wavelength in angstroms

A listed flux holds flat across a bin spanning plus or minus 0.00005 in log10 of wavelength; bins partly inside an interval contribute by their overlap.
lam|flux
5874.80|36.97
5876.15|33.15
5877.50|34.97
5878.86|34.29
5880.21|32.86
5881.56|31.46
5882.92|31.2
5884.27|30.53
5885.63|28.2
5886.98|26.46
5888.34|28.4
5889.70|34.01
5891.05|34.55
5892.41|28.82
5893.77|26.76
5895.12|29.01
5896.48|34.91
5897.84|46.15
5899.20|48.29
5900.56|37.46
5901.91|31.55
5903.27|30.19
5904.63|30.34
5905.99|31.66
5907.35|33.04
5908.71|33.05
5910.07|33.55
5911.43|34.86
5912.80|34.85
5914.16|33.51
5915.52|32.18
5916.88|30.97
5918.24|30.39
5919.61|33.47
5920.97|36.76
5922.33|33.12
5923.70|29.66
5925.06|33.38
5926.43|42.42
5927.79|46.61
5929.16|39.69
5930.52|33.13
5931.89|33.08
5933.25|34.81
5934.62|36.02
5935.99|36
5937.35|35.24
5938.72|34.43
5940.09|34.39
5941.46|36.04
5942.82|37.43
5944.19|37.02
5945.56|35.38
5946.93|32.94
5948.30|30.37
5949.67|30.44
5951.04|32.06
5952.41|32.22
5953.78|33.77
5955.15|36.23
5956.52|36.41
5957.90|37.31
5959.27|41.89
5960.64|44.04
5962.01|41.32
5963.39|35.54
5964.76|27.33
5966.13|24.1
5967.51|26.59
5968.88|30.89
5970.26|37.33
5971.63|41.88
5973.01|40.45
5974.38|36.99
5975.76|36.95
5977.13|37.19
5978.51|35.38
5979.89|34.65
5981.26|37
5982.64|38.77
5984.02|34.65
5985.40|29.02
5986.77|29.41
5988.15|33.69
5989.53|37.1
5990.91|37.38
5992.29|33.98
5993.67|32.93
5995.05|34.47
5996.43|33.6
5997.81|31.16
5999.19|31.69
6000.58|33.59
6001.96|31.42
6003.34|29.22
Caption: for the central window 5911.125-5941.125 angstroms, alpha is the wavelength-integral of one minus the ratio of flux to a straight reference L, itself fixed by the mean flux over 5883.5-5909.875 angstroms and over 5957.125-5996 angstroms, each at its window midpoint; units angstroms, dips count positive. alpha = -1.1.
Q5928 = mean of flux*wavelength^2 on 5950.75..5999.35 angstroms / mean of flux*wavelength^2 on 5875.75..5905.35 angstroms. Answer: 1.09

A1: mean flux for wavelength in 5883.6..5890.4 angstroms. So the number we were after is 29.5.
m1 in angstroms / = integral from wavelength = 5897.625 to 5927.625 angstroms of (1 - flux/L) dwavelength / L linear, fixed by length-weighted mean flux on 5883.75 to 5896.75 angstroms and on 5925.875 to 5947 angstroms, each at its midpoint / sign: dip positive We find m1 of -1.34 angstroms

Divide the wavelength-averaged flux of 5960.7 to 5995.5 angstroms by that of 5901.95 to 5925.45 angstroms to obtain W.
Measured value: 1.07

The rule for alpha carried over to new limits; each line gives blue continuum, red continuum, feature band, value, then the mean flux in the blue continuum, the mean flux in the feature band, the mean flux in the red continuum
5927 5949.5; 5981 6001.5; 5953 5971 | 0.01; 35.7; 34.8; 33.8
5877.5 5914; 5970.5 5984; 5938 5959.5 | 0.72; 33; 34.7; 37.5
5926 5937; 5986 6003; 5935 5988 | 0.78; 37.6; 35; 33.3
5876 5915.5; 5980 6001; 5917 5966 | -2.64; 33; 35.3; 33.9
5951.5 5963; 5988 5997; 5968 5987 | 0.13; 37.7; 35.8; 34.8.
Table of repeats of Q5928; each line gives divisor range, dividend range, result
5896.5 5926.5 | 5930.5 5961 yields 1.03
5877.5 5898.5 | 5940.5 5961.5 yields 1.14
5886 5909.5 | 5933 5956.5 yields 1.06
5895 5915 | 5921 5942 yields 1.04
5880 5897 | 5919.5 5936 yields 1.20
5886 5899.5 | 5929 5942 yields 1.07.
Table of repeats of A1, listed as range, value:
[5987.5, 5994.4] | 35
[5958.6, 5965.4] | 38.1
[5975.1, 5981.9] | 36.3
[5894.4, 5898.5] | 36.6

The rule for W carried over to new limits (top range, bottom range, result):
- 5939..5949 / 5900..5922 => 1.05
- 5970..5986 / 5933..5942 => 1.04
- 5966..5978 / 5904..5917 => 1.07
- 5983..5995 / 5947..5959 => 1.00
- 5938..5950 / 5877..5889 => 1.11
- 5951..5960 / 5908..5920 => 1.09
